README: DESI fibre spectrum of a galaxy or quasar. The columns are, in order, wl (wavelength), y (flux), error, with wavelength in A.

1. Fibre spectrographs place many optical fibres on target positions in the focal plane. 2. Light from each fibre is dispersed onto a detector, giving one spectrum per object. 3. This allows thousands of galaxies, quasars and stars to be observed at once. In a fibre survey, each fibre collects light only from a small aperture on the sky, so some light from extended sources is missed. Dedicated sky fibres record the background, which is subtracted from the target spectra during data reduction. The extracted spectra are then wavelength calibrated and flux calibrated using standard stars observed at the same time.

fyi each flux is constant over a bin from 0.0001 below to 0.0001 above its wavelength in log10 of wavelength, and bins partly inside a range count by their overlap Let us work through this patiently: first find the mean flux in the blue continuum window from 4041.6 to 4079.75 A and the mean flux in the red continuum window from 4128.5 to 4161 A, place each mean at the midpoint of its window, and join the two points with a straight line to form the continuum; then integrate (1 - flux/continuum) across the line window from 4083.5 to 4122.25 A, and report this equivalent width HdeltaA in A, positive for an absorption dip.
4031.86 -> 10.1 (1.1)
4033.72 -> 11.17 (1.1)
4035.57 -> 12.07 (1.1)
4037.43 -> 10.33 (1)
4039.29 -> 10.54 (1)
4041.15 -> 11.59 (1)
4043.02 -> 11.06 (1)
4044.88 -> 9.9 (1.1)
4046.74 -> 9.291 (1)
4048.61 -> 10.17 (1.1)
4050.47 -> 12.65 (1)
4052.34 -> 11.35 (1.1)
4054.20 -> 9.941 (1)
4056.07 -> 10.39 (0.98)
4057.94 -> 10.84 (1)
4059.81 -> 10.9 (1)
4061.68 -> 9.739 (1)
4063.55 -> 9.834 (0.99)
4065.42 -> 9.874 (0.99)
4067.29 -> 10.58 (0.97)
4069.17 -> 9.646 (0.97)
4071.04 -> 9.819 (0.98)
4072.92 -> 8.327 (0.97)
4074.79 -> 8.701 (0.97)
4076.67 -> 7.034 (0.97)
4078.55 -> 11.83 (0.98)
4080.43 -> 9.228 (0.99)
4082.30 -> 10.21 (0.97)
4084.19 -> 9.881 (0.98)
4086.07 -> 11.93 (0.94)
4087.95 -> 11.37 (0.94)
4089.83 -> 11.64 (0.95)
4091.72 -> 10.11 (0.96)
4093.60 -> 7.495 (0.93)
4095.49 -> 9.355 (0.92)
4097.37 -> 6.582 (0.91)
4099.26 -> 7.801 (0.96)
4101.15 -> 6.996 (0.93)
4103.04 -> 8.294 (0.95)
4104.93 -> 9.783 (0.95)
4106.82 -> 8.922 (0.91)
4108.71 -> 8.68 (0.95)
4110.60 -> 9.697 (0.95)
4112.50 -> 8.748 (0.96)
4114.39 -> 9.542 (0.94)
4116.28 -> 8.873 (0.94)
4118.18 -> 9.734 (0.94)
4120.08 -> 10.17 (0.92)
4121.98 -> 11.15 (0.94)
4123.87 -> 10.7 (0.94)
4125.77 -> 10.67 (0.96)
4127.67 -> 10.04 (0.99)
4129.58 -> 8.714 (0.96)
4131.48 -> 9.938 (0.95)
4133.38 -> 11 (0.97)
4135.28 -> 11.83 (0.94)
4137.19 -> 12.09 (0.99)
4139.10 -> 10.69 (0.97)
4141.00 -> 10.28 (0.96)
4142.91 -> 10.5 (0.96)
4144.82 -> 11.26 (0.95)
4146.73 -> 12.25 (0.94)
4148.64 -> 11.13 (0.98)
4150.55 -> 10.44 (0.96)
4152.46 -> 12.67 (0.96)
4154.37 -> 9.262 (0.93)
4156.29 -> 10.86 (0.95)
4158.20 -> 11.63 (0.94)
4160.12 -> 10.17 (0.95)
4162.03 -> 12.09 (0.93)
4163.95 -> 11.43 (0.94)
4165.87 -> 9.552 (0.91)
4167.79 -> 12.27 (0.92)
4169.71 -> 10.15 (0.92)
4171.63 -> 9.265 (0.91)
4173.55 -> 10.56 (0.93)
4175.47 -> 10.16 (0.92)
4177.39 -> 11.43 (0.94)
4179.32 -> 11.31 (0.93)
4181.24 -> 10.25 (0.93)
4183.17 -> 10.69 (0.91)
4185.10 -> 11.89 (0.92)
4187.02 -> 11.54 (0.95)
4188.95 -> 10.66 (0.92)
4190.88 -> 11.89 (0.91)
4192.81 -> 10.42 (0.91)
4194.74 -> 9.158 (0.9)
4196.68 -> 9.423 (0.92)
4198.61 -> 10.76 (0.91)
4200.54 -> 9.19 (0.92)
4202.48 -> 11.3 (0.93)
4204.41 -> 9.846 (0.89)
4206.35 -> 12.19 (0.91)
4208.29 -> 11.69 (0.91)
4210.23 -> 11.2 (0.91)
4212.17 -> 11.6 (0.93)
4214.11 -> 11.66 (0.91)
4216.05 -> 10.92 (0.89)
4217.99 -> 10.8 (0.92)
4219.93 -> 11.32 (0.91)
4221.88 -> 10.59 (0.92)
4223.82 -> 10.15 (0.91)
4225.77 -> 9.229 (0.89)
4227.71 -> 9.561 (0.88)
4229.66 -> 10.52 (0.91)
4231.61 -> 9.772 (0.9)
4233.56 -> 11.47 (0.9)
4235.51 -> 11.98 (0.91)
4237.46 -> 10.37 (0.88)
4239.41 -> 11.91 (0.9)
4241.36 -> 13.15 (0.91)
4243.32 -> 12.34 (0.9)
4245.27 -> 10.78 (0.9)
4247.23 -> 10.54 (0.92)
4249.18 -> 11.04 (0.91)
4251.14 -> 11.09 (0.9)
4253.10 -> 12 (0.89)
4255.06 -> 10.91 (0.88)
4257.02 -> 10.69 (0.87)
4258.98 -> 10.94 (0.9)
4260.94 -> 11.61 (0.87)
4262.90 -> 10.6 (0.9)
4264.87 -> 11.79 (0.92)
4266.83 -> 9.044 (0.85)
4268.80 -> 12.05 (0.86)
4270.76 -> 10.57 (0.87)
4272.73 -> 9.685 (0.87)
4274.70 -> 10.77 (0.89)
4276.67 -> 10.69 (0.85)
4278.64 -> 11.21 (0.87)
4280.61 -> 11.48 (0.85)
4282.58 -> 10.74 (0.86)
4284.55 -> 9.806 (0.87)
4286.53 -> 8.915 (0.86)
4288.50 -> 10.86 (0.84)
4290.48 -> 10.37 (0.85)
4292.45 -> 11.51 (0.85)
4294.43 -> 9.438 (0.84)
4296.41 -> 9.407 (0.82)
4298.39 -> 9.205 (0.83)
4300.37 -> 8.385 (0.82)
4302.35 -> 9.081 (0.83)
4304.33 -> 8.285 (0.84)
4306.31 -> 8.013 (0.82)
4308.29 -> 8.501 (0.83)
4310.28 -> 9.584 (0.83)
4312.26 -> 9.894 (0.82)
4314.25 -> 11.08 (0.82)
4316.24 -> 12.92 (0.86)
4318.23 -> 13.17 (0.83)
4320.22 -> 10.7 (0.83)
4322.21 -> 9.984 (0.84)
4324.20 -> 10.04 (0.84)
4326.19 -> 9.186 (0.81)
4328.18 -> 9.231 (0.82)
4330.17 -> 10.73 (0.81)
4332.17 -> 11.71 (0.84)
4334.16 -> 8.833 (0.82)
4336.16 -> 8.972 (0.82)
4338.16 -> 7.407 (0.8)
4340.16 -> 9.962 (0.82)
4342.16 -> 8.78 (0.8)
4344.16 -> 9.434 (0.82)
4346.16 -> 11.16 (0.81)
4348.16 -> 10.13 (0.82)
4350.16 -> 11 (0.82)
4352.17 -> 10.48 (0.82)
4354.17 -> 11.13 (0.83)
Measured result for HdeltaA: 4.2 A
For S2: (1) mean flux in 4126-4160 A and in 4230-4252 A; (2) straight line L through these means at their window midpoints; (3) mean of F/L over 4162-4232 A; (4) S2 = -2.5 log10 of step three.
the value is 0.04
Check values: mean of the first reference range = 10.8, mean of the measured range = 10.7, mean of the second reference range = 11.3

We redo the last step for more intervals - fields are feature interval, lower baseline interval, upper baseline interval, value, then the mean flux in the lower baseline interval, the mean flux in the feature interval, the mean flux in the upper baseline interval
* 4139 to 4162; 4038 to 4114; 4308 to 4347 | -0.12 mag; 9.77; 11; 10.1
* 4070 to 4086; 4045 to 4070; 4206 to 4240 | 0.10 mag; 10.4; 9.52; 10.9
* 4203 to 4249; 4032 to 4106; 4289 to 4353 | -0.12 mag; 9.95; 11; 9.9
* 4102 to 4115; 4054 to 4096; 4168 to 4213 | 0.13 mag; 9.95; 9.07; 10.7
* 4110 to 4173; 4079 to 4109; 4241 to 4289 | -0.09 mag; 9.32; 10.6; 10.9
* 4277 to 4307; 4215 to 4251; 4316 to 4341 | 0.07 mag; 10.9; 9.82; 10.1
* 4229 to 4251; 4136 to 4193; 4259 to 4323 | -0.07 mag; 11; 11.3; 10.3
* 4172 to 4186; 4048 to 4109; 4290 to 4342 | -0.11 mag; 9.7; 10.8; 9.81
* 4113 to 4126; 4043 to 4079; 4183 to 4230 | 0.03 mag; 10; 10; 10.7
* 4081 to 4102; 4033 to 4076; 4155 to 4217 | 0.12 mag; 10.4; 9.4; 10.8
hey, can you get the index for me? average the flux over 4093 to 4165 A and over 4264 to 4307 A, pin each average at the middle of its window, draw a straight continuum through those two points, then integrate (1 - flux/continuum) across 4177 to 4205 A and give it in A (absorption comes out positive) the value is -1.6 A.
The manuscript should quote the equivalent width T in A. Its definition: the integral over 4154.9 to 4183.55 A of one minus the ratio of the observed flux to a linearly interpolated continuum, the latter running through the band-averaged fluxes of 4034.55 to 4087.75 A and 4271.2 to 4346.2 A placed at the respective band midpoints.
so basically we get -1.75 A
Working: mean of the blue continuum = 10.3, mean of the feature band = 10.8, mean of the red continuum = 9.96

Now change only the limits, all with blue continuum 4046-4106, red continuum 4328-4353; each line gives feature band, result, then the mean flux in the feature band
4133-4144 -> -1.5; 11.1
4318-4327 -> -0.5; 10.4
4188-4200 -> -0.7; 10.3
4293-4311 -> 1.6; 8.93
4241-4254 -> -2.2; 11.5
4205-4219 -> -2.3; 11.4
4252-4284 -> -3.6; 10.9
